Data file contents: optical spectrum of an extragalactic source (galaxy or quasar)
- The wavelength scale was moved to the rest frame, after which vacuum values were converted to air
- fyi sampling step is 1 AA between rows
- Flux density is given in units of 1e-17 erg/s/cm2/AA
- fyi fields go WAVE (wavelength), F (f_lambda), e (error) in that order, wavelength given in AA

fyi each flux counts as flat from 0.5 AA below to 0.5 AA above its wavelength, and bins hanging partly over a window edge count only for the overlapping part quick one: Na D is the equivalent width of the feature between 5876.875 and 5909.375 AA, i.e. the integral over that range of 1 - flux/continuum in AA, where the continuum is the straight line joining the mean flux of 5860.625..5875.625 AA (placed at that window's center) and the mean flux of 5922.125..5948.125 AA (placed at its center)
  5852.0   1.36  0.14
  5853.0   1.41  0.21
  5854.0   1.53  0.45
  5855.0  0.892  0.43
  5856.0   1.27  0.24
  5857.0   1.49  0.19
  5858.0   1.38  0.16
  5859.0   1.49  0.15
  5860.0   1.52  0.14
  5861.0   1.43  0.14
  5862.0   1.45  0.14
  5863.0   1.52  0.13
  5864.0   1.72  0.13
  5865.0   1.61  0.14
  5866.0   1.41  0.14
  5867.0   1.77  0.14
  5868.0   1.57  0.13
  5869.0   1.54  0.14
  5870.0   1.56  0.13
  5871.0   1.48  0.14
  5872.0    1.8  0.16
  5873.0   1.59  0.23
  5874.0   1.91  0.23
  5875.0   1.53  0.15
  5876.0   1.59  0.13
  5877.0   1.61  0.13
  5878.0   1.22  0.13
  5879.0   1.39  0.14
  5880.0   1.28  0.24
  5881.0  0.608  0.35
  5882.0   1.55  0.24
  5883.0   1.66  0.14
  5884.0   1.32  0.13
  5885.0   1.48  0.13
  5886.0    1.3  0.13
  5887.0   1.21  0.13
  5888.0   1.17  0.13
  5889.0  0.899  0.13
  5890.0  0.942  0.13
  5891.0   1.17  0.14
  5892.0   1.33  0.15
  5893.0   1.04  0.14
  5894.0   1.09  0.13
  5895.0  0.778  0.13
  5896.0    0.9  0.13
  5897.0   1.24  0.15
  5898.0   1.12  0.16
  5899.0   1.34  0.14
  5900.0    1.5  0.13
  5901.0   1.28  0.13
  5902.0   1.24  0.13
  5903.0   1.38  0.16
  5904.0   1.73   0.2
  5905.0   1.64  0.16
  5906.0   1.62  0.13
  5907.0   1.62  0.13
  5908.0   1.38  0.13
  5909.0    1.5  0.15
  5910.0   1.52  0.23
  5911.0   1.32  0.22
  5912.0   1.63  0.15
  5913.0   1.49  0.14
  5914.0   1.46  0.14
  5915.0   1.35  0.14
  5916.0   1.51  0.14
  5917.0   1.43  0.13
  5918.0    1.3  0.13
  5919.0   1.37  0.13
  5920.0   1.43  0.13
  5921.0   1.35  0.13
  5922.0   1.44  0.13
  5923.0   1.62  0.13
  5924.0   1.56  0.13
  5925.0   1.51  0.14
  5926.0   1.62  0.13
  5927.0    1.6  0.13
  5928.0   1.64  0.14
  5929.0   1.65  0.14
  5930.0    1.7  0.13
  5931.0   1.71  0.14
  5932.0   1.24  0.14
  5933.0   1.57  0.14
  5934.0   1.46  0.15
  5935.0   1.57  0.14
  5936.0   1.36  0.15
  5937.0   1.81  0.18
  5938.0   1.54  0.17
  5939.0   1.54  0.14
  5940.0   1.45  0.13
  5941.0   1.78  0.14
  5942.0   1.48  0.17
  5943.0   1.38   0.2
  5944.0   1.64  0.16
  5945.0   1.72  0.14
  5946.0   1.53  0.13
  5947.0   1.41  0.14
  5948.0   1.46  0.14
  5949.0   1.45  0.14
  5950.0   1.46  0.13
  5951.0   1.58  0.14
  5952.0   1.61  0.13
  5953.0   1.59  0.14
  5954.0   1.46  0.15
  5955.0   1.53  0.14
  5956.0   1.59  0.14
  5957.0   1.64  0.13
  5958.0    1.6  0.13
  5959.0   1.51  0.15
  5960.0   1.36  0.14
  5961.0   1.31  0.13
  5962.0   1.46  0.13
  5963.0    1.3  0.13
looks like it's 6.1 AA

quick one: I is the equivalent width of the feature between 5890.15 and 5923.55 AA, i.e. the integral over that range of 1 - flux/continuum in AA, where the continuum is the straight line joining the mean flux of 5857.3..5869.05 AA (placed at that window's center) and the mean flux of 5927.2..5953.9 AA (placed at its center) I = 3.9 AA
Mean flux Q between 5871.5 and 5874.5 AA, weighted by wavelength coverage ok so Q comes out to 1.77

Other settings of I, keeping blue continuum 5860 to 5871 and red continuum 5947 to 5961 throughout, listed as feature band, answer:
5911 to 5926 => 0.7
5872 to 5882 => 0.7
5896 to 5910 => 1.1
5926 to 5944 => -0.5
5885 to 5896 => 3.1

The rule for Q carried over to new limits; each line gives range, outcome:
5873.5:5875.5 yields 1.72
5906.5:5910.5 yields 1.51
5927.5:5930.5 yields 1.66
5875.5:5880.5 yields 1.42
